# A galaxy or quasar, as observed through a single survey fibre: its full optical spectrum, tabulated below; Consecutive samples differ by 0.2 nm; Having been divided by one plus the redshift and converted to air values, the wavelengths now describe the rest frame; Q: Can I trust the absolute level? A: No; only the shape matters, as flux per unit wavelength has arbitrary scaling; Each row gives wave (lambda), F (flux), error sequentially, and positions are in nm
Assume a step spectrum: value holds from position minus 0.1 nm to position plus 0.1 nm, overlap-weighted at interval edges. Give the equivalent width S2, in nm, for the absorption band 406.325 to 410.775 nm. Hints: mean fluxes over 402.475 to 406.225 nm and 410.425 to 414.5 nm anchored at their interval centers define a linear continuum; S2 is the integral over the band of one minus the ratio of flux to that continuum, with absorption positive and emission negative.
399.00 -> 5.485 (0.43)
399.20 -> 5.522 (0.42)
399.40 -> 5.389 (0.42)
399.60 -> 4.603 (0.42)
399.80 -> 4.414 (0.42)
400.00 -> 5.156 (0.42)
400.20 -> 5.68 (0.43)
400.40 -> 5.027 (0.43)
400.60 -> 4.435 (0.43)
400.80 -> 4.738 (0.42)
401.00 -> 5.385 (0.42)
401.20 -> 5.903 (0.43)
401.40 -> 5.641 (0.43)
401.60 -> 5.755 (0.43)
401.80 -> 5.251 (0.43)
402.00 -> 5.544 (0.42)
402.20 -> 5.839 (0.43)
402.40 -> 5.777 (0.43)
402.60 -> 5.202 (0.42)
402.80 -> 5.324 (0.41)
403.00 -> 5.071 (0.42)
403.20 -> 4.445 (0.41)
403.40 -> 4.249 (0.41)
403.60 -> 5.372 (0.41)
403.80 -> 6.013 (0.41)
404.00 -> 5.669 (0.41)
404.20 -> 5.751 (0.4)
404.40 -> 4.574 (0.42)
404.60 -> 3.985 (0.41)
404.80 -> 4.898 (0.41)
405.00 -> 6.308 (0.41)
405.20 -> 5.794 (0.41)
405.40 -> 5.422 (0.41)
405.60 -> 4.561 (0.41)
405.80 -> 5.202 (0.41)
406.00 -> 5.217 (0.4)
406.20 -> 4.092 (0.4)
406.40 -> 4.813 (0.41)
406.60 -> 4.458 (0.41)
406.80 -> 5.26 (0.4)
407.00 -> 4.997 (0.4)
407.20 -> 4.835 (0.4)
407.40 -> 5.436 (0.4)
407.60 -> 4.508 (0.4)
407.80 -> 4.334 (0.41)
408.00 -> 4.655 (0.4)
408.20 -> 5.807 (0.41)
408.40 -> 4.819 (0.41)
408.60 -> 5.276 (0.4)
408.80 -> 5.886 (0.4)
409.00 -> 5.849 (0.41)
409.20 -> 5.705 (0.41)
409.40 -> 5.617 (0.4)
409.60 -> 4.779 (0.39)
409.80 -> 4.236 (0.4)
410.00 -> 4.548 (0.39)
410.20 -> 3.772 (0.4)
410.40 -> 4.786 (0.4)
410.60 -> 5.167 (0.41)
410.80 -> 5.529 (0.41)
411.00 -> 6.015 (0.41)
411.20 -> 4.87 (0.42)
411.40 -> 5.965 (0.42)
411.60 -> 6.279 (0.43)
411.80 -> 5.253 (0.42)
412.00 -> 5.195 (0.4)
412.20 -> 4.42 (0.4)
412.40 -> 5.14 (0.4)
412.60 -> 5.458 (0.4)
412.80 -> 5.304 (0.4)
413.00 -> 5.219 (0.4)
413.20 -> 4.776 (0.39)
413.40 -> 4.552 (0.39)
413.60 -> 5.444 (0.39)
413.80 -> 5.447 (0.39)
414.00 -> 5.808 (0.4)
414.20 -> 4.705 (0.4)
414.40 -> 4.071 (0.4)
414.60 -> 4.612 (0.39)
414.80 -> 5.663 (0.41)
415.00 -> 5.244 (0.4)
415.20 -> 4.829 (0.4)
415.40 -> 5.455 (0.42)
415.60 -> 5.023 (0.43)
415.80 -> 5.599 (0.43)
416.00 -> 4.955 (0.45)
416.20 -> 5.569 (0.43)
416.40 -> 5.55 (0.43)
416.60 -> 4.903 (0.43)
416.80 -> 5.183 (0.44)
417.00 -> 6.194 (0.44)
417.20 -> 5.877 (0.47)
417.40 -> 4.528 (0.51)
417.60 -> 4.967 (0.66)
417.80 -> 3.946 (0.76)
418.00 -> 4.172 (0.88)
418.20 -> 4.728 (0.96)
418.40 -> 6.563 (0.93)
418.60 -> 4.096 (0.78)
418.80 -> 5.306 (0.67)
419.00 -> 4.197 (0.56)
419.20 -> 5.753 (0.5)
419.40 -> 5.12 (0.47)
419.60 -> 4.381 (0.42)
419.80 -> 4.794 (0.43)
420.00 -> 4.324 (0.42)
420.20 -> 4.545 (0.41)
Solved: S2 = 0.165 nm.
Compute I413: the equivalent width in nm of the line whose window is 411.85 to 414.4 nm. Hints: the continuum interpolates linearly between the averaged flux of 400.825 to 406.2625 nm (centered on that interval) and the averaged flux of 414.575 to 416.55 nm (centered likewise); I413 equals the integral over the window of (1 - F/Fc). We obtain 0.088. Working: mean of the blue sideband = 5.27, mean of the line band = 5.08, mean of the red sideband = 5.27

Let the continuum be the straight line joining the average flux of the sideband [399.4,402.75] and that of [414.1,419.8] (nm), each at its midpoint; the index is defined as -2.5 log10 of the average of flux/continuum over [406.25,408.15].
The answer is 0.080 mag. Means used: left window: 5.28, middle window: 4.82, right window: 5.04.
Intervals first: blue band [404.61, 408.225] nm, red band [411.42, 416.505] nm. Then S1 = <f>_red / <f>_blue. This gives 1.0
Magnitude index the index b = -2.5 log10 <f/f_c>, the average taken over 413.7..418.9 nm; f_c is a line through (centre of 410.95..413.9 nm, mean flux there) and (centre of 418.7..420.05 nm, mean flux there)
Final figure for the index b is -0.02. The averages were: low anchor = 5.28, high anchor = 4.86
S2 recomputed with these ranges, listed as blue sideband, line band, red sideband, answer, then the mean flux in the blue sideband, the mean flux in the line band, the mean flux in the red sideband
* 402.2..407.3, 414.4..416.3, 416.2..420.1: -0.053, 5.11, 5.16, 4.99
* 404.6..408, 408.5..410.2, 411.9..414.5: -0.051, 4.97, 5.15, 5.04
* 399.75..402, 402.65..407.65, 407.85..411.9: 0.174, 5.25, 5.06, 5.23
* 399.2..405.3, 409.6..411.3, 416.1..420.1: 0.087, 5.24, 4.86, 5.01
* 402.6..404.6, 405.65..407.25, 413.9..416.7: 0.083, 5.11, 4.85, 5.14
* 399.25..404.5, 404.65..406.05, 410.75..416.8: -0.017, 5.24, 5.3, 5.23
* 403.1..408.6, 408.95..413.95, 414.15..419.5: -0.125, 5.02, 5.17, 5.07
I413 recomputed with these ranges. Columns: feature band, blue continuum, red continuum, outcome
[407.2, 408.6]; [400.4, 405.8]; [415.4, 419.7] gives 0.069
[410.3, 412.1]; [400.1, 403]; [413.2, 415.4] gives -0.114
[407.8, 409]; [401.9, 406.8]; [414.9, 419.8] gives -0.029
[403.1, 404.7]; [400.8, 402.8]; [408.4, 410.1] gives 0.128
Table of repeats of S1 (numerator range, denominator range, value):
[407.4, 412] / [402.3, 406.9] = 1.01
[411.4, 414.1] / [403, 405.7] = 1.02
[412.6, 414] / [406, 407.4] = 1.08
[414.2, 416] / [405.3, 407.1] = 1.03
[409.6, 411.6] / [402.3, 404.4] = 0.96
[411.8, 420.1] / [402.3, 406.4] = 0.98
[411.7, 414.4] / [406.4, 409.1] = 1.00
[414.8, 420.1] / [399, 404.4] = 0.96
